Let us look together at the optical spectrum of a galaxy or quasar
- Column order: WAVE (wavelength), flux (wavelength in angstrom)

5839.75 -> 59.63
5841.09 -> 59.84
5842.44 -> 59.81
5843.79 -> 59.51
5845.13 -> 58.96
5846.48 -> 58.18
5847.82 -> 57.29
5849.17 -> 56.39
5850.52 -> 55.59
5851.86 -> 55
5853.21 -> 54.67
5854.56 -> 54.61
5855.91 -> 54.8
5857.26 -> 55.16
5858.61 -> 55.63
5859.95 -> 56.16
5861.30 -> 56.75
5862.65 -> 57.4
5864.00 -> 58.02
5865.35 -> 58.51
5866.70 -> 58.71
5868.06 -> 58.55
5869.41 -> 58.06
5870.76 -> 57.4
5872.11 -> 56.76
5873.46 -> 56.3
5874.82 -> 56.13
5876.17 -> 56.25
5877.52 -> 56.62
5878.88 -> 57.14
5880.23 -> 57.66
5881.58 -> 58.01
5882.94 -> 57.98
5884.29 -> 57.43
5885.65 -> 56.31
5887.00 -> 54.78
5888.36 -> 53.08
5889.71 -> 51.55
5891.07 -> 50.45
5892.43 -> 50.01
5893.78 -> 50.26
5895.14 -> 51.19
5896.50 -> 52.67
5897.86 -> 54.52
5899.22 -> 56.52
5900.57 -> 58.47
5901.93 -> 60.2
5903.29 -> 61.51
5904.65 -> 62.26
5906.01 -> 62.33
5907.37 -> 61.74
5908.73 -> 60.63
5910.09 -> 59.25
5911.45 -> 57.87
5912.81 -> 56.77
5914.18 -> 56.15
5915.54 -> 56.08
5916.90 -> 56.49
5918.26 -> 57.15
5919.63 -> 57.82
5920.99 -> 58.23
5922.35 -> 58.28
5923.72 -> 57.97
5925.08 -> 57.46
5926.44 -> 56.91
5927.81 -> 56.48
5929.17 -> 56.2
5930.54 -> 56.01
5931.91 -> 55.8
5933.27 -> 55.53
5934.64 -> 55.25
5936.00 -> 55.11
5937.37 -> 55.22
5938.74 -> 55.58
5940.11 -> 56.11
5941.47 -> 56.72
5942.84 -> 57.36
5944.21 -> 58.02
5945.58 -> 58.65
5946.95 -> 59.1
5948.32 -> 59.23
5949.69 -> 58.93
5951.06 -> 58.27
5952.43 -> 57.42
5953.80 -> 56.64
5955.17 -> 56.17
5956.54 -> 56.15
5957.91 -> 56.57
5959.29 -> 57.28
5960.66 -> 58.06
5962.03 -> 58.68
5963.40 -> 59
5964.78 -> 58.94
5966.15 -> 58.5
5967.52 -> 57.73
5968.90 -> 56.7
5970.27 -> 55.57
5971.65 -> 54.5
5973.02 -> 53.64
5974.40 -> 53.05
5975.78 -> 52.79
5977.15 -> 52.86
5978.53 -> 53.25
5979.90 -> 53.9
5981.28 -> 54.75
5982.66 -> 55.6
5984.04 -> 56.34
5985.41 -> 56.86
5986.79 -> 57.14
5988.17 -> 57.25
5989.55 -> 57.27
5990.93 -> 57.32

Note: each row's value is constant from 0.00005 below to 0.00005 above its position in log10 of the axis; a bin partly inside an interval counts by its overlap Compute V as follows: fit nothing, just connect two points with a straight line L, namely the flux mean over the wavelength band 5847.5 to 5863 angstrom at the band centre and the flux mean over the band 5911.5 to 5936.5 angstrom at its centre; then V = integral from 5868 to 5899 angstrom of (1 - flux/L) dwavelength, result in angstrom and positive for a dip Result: 0.55 angstrom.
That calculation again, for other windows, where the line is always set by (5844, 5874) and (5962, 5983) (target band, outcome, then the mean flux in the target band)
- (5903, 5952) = -1.5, 57.7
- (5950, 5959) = -0.2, 57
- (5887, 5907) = 0.3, 55.4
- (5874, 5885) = -0.1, 57.1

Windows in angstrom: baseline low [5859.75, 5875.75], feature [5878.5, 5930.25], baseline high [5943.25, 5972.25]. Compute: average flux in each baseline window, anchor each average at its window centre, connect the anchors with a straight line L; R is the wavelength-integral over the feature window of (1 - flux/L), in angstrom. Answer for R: 0.68 angstrom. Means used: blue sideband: 57.4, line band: 56.7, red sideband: 57.6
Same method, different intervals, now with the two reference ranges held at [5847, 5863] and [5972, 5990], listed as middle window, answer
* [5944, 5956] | -0.6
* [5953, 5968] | -0.7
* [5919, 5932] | -0.4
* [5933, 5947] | -0.3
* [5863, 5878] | -0.5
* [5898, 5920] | -1.3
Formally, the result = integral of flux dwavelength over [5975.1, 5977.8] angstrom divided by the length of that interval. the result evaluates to 52.9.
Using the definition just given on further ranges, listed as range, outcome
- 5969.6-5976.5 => 53.9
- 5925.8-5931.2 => 56.3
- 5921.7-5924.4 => 58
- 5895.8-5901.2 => 55.5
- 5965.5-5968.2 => 58.2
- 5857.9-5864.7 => 56.9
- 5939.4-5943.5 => 56.8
